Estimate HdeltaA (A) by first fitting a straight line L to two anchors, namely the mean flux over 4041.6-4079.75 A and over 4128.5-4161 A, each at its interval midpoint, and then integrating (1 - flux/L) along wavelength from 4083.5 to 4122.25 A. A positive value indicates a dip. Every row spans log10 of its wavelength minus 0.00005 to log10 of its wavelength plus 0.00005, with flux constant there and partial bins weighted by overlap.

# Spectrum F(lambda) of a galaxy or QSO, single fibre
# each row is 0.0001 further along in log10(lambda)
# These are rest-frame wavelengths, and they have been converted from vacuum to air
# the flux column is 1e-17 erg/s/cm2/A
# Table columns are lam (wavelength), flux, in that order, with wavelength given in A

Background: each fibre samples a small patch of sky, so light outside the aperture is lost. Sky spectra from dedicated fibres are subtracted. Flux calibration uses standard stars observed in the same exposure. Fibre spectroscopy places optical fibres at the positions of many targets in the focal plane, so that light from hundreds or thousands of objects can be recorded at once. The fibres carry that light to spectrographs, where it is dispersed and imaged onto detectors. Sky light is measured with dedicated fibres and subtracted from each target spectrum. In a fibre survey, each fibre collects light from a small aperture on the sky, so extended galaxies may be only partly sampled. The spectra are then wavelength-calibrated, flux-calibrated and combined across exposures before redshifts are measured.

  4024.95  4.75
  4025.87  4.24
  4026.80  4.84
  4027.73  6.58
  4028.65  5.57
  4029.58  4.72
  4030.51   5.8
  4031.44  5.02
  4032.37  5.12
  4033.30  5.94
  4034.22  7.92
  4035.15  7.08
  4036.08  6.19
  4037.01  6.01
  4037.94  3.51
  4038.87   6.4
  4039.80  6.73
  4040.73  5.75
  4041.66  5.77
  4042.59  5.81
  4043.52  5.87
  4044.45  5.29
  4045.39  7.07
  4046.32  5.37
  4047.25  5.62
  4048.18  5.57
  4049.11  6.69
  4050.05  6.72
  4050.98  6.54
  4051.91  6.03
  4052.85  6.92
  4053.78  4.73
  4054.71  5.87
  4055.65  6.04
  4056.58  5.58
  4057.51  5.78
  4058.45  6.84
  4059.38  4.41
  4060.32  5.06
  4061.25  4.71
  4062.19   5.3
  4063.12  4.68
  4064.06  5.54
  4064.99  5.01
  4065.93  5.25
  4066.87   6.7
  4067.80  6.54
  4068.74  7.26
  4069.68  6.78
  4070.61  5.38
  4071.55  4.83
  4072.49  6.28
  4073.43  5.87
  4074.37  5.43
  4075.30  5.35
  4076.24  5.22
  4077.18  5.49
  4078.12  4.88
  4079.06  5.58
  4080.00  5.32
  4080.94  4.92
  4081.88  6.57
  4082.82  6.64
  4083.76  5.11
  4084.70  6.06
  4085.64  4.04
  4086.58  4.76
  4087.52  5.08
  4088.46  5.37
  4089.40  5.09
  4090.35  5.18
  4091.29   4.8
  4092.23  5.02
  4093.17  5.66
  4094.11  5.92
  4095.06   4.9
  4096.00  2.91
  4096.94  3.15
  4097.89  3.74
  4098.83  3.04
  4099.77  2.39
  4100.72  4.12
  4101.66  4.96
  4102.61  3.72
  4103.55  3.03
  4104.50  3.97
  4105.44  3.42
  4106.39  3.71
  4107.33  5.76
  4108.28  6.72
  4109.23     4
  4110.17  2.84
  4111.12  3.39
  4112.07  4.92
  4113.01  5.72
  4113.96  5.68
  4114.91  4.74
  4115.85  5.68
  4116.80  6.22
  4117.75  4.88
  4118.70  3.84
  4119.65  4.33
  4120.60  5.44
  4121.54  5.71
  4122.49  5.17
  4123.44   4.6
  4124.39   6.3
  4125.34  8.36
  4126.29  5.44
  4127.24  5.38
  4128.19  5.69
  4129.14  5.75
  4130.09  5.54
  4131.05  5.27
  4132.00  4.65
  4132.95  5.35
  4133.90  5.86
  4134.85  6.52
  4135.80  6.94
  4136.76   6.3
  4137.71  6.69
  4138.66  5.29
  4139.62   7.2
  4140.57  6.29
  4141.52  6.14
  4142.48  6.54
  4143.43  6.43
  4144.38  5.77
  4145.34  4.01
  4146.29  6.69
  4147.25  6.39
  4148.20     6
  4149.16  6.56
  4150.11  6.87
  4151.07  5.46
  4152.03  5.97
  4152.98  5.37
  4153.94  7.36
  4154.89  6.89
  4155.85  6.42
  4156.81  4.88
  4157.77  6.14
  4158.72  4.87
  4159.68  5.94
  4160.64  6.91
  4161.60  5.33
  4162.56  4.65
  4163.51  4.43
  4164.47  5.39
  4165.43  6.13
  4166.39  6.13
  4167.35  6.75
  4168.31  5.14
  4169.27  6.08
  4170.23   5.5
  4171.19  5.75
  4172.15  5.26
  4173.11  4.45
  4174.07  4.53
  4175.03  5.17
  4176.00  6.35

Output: 8.4 A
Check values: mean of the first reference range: 5.74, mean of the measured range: 4.61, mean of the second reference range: 6.03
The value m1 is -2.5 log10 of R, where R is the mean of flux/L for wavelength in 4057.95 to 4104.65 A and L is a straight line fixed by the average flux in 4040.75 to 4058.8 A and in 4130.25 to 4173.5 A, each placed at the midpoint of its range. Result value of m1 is 0.173 mag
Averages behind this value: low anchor 5.99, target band 5.08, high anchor 5.89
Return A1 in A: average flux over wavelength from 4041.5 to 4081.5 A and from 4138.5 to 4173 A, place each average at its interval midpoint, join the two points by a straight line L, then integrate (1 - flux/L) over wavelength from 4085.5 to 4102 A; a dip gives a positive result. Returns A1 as 3.8 A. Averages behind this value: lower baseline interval 5.72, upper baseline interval 5.9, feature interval 4.46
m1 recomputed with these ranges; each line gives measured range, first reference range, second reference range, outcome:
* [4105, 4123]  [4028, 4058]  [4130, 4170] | 0.22 mag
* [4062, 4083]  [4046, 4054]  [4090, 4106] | -0.11 mag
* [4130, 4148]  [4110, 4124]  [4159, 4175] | -0.16 mag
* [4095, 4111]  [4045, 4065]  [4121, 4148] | 0.45 mag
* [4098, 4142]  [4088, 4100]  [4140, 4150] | 0.04 mag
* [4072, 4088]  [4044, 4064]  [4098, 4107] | -0.18 mag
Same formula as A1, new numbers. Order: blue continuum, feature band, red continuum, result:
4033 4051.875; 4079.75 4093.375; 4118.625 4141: 1.5 A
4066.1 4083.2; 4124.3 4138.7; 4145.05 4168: -0.2 A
